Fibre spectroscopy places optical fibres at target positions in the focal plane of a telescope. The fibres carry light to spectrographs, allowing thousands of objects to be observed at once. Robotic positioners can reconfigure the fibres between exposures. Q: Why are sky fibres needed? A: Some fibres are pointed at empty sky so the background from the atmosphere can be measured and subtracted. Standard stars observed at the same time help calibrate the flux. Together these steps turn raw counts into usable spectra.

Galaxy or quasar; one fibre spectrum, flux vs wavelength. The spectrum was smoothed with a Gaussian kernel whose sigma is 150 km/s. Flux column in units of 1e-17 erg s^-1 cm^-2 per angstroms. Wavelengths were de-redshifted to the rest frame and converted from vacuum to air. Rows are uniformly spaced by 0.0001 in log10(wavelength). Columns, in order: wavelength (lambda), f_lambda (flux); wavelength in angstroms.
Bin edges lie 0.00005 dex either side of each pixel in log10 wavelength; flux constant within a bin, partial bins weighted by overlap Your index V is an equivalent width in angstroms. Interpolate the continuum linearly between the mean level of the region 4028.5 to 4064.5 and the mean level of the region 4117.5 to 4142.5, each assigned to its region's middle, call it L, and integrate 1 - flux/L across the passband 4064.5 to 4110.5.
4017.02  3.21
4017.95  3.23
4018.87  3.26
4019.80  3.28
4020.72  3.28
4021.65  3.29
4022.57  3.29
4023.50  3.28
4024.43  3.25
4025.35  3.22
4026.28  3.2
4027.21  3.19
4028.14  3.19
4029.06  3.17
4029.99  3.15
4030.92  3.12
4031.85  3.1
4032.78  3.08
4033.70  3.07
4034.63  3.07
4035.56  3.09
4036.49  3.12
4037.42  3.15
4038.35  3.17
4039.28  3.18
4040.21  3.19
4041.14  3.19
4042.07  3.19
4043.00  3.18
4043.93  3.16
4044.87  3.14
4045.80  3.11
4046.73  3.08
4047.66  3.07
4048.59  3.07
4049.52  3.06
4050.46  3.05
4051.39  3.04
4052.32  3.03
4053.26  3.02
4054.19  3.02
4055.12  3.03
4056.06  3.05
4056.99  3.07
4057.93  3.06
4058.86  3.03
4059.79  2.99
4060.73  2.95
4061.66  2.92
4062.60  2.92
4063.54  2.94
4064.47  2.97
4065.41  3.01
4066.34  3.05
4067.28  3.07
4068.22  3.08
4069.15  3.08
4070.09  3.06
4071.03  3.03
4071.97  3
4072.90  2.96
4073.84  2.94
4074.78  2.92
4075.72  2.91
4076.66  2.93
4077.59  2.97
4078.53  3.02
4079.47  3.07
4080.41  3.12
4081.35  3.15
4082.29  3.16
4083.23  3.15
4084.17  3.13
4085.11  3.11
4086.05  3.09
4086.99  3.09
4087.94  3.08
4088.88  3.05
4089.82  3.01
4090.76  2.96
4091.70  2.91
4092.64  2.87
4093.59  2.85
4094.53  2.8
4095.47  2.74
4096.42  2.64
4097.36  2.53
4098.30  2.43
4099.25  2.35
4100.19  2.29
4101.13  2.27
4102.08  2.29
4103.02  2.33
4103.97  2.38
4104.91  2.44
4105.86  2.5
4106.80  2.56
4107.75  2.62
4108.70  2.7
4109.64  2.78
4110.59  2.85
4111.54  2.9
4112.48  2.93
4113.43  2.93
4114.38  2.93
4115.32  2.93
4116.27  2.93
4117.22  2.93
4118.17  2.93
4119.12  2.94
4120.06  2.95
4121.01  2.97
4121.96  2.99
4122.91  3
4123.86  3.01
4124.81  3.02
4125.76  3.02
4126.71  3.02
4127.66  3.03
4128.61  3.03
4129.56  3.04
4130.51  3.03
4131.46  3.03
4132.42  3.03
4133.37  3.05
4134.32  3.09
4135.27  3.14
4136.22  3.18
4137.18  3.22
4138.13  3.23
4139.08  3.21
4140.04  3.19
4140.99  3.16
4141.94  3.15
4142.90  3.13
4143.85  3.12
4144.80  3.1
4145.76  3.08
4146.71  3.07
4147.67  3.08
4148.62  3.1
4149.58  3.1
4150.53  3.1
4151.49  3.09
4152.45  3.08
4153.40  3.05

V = 3.4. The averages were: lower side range 3.08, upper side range 3.06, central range 2.84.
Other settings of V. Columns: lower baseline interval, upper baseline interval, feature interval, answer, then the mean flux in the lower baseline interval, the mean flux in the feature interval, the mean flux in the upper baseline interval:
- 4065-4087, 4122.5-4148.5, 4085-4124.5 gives 3.73 angstroms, 3.05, 2.78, 3.09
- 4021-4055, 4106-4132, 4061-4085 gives 0.16 angstroms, 3.14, 3.02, 2.92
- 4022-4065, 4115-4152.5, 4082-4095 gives 0.27 angstroms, 3.1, 3.02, 3.06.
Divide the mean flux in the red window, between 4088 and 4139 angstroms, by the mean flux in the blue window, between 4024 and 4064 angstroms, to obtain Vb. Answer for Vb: 0.92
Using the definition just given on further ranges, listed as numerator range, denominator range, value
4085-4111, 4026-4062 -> 0.87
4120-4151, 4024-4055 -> 0.99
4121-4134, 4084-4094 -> 1.00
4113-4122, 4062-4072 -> 0.98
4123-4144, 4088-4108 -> 1.18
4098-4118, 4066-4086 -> 0.87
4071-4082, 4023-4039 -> 0.95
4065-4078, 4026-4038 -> 0.96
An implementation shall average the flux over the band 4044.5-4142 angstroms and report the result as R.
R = 2.94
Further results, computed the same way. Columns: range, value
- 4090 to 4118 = 2.68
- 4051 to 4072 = 3.02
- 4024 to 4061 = 3.11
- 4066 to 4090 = 3.05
